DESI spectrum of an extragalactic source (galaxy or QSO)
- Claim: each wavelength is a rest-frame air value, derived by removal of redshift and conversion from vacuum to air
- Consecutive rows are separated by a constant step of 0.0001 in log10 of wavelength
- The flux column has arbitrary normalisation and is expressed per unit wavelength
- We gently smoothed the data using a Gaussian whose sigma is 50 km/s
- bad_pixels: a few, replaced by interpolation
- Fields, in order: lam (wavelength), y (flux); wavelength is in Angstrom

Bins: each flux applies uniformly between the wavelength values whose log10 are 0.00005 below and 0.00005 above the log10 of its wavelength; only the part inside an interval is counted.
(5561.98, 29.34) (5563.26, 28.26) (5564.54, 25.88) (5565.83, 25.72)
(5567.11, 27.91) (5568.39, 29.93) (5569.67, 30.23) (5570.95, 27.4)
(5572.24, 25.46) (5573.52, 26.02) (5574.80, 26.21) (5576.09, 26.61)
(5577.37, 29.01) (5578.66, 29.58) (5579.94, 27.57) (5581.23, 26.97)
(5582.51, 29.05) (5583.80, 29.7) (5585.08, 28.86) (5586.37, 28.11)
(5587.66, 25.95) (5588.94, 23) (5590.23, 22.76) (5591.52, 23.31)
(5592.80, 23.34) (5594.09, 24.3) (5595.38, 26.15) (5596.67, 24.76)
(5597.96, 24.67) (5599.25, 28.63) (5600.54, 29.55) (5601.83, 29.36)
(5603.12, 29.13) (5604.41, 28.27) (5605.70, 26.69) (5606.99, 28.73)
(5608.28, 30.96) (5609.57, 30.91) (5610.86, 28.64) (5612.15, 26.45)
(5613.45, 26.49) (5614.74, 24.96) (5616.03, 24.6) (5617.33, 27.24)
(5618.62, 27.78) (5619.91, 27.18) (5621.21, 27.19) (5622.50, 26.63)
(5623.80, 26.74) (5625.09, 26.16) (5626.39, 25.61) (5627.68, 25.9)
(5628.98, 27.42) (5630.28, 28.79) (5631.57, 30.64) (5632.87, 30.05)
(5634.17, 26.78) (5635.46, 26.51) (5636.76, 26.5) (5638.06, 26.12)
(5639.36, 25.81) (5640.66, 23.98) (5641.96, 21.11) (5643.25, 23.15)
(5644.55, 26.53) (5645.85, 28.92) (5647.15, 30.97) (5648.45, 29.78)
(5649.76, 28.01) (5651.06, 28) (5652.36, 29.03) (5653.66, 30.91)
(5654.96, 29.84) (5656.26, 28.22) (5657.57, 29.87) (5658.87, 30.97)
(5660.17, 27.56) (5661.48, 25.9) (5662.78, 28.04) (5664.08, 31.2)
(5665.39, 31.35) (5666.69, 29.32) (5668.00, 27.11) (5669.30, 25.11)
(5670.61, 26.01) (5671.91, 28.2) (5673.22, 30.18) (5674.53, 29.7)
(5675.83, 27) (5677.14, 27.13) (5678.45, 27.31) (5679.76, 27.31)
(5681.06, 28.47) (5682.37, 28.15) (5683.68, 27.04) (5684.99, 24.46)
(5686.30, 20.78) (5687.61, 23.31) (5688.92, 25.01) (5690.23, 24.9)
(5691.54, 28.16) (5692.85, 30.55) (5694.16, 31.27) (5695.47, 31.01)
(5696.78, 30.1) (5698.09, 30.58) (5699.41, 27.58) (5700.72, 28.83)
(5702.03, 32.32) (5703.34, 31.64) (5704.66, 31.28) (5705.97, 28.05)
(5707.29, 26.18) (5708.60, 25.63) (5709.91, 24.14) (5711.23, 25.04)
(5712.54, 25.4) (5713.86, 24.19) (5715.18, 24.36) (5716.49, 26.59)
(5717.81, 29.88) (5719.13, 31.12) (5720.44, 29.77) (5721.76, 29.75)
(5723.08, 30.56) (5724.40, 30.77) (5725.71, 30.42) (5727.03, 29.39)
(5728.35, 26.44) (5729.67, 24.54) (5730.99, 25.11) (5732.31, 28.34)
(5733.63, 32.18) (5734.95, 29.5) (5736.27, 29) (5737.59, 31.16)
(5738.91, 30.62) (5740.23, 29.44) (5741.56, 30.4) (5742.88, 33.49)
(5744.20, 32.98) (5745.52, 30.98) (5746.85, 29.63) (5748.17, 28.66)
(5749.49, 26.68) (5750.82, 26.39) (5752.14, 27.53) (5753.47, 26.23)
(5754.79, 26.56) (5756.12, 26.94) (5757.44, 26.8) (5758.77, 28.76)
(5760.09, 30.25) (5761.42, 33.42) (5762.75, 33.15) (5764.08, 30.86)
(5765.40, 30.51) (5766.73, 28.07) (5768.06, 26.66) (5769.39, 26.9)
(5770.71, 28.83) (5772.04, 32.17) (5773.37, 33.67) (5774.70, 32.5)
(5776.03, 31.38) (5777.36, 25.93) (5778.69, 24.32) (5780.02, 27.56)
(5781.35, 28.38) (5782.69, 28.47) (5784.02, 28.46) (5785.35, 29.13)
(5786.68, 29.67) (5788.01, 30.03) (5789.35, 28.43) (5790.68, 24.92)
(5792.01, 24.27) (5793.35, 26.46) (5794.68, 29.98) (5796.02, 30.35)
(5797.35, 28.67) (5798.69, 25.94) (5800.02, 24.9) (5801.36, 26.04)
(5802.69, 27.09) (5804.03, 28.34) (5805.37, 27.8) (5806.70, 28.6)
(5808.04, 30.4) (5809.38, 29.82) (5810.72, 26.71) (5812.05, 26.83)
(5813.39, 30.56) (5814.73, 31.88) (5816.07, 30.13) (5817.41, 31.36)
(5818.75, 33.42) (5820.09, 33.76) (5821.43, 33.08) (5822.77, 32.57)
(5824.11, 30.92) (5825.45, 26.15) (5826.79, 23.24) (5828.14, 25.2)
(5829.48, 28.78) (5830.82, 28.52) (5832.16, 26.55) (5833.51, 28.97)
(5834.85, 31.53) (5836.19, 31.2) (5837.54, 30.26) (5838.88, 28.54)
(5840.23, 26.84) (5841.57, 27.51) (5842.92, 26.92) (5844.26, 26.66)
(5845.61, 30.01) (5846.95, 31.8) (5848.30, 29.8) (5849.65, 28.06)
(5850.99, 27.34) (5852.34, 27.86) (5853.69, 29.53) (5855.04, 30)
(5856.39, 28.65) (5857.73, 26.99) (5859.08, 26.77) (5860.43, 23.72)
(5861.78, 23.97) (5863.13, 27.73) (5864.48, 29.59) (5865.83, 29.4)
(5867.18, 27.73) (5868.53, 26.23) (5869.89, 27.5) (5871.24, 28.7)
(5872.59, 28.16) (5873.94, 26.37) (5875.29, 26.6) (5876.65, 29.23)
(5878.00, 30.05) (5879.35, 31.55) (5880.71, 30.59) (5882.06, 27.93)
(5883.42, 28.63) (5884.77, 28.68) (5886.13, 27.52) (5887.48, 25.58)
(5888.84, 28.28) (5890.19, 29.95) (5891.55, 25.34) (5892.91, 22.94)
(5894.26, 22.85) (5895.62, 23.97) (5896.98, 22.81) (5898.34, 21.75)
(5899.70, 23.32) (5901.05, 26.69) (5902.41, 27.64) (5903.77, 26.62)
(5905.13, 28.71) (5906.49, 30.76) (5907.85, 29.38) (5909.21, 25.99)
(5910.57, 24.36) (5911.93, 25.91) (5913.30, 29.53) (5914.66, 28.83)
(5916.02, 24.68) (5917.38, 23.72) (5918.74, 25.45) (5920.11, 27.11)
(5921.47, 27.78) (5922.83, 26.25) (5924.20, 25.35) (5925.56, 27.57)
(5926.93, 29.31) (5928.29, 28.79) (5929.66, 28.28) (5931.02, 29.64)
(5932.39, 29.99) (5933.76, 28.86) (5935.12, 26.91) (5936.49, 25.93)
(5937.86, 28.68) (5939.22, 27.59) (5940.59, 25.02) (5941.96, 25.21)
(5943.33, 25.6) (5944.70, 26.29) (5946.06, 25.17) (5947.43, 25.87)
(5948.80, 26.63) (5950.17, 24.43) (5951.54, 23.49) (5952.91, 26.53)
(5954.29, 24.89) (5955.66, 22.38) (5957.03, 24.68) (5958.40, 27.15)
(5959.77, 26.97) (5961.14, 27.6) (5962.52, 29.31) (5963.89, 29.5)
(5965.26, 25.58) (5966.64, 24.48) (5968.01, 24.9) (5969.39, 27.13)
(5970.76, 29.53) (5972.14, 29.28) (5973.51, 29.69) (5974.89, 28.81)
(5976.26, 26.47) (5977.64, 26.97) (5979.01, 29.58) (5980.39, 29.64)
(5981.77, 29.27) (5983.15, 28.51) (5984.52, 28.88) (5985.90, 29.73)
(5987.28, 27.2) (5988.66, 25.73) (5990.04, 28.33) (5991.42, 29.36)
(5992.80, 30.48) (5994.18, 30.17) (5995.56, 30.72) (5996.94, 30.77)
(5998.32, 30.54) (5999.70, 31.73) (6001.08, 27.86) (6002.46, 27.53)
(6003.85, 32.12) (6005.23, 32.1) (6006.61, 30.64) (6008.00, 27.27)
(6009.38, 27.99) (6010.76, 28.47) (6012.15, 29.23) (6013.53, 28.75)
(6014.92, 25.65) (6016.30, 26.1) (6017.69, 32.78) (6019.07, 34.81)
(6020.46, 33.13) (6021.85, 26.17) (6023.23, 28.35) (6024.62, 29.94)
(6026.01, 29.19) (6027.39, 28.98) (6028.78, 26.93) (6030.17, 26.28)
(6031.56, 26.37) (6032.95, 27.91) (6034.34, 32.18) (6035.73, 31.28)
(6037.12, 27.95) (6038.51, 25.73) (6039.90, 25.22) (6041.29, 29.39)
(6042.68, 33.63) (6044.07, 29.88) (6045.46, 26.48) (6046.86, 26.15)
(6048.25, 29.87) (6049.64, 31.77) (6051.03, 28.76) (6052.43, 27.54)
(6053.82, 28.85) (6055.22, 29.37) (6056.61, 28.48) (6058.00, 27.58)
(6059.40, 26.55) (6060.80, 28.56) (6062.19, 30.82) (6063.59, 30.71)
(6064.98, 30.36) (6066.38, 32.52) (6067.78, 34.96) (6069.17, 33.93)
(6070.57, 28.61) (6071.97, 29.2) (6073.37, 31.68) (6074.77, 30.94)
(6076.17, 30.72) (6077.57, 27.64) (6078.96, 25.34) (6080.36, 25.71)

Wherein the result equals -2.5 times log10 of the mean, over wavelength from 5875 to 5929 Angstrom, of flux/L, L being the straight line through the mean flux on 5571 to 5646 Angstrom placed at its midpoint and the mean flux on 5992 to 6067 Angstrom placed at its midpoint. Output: 0.06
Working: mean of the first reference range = 26.8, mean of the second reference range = 29.2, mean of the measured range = 26.9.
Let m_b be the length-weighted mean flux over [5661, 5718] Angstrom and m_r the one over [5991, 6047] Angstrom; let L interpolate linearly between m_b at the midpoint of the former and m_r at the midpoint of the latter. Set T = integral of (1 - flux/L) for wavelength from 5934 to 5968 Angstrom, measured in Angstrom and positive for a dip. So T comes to 3.28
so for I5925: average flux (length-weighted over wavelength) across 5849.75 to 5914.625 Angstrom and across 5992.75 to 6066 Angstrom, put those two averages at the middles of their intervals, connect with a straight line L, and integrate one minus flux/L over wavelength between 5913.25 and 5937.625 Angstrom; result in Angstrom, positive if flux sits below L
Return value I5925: 0.4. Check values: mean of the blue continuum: 27.2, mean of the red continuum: 29.2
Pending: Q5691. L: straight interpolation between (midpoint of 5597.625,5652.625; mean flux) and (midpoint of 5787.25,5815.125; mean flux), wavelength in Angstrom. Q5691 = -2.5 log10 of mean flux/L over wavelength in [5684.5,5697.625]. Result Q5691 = 0.02 mag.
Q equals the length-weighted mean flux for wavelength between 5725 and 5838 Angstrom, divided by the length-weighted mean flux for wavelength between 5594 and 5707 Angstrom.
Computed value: 1.0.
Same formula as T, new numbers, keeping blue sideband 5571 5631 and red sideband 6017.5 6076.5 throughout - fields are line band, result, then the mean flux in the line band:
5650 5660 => -0.8 Angstrom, 29.4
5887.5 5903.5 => 2.0 Angstrom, 25.1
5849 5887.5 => 0.7 Angstrom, 28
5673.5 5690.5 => 0.7 Angstrom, 26.3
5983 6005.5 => -0.2 Angstrom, 29.5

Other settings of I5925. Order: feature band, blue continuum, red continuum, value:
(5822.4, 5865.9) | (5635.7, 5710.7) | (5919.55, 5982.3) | -1.3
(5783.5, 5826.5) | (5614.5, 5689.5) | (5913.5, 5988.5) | -2.7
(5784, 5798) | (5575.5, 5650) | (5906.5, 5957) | -0.7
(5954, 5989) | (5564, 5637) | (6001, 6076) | 1.8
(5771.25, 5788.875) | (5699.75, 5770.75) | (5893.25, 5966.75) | -0.7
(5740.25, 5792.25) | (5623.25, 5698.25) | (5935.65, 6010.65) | -2.5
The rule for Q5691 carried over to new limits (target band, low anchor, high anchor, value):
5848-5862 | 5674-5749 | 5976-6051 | 0.043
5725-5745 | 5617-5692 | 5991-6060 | -0.069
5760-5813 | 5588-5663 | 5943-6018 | -0.044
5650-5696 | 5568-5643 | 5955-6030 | -0.027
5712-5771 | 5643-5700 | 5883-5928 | -0.049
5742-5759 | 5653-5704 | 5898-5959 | -0.032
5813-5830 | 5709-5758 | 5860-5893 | -0.077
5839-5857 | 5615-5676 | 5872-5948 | -0.054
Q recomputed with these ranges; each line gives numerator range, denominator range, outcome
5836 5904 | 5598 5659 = 0.99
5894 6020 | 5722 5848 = 0.95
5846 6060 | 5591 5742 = 1.00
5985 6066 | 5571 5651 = 1.08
